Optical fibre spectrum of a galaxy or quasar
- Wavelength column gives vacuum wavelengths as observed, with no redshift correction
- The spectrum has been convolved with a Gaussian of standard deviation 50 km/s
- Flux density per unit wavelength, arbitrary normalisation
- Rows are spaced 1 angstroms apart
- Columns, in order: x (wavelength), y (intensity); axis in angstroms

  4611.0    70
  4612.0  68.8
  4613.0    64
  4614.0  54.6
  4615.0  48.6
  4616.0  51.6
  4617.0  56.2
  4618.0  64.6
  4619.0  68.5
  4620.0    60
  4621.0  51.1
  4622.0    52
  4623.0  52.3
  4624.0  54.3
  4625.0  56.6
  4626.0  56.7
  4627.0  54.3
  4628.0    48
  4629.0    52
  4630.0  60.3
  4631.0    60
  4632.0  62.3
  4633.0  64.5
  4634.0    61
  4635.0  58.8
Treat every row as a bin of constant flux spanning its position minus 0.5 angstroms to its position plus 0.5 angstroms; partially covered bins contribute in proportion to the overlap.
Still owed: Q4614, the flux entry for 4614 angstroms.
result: 54.6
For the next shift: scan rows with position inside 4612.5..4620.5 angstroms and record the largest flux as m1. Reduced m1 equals 68.5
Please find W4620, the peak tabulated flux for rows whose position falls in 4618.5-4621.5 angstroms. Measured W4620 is 68.5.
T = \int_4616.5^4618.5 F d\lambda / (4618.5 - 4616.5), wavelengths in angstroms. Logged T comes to 60.4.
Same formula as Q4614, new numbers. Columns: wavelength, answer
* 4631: 60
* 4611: 70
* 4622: 52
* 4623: 52.3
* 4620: 60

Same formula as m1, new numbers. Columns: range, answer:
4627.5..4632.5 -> 62.3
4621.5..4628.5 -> 56.7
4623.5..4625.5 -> 56.6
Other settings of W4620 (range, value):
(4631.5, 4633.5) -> 64.5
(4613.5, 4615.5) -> 54.6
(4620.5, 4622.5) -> 52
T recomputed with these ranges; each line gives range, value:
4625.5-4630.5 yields 54.3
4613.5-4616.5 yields 51.6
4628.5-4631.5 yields 57.4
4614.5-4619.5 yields 57.9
